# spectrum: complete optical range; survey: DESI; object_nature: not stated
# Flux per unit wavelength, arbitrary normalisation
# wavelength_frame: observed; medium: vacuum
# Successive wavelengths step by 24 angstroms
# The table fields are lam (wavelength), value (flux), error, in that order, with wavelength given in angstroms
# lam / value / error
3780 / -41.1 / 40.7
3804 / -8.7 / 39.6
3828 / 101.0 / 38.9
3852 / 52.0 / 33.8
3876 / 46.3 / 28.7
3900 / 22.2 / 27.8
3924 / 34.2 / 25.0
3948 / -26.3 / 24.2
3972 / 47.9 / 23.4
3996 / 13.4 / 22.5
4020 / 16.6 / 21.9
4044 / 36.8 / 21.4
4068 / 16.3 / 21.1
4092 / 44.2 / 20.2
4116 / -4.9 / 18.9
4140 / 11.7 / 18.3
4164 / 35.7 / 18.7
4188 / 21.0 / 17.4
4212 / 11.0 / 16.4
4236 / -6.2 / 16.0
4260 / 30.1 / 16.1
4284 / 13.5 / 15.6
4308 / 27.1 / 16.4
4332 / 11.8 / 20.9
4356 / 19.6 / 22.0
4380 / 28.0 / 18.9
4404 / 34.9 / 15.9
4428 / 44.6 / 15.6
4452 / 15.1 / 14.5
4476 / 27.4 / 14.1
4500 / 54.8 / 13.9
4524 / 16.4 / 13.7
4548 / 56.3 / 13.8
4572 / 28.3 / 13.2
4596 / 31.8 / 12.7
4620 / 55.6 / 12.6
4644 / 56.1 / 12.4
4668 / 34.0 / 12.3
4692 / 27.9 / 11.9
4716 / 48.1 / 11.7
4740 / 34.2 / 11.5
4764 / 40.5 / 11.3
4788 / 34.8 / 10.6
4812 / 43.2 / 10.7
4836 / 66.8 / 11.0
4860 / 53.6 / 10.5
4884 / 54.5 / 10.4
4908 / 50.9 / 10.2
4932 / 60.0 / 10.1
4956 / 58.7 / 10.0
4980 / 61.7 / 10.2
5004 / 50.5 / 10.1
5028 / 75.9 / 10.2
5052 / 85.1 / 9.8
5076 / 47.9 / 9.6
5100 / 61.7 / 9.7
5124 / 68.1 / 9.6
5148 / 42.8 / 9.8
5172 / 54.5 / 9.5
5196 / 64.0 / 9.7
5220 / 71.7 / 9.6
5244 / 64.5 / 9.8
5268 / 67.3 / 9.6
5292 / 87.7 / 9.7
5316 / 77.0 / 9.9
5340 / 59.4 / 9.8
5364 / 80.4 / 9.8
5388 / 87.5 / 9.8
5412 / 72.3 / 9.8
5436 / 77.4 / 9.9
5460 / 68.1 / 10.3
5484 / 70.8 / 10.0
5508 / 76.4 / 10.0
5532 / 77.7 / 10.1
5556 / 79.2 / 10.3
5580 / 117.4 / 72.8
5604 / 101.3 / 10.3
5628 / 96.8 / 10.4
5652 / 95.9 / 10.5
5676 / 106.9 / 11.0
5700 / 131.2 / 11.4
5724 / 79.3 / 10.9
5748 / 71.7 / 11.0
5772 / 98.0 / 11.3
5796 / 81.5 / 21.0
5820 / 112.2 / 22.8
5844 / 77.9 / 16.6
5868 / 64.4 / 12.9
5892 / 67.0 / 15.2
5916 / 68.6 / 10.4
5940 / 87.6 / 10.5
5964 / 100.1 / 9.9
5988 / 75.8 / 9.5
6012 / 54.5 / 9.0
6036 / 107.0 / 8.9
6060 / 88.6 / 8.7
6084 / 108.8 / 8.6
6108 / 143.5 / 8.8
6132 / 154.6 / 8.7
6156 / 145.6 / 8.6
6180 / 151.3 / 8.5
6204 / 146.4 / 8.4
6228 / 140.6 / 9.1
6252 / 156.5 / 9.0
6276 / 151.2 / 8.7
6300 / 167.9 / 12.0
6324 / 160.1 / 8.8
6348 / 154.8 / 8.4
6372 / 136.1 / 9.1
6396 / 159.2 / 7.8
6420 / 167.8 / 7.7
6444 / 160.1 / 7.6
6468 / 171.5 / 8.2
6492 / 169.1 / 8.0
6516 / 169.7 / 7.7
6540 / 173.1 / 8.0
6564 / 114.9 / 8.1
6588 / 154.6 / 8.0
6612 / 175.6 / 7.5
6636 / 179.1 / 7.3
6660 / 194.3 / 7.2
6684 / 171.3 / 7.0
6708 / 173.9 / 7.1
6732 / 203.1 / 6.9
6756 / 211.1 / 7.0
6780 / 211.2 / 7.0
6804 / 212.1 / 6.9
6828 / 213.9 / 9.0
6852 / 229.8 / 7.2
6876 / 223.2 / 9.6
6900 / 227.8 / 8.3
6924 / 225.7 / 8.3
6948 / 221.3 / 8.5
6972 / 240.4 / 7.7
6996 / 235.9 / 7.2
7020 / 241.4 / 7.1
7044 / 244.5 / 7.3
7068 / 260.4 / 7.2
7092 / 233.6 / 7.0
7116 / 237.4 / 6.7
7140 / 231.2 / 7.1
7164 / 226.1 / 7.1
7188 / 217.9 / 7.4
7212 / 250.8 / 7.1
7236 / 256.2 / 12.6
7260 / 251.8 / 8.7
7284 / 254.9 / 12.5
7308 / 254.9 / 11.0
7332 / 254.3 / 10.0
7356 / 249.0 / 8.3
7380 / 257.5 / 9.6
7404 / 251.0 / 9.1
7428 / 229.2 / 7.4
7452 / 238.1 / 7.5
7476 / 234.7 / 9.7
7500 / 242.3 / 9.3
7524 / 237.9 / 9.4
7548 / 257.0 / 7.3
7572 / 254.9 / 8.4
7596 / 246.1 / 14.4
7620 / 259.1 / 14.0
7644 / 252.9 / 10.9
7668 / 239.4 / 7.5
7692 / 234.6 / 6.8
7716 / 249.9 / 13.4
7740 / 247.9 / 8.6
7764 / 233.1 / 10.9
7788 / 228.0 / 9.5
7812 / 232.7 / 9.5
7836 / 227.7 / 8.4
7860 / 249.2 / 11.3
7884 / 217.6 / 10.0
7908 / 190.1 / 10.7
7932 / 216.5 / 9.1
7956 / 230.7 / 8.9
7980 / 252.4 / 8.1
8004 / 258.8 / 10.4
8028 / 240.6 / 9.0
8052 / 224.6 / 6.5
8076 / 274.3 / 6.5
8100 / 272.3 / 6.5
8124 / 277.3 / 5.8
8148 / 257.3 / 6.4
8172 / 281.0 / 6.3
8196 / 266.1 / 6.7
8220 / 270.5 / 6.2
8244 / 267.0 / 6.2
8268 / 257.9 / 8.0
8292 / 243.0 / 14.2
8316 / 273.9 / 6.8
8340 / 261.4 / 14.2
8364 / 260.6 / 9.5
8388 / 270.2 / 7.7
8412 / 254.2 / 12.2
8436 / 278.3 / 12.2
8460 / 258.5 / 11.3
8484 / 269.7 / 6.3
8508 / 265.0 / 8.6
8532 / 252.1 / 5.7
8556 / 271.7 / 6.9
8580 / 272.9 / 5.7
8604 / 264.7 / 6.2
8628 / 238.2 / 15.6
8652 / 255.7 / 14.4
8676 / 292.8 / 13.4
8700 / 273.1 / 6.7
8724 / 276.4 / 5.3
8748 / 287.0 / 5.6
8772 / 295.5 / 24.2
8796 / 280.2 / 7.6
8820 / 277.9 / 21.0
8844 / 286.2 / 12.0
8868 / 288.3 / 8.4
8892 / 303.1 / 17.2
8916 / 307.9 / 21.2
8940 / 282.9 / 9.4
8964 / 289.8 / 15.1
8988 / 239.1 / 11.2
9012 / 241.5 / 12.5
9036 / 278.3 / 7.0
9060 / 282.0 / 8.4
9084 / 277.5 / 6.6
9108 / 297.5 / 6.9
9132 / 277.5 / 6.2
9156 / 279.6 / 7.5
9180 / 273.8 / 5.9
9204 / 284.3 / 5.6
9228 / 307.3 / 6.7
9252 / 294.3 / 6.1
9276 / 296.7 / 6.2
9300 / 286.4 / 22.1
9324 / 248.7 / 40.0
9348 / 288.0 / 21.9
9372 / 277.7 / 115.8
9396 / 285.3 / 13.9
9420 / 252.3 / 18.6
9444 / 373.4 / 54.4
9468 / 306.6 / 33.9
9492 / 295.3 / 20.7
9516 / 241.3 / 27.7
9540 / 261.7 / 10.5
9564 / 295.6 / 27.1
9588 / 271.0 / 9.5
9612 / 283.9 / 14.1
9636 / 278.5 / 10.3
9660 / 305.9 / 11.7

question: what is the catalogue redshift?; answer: 0.53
